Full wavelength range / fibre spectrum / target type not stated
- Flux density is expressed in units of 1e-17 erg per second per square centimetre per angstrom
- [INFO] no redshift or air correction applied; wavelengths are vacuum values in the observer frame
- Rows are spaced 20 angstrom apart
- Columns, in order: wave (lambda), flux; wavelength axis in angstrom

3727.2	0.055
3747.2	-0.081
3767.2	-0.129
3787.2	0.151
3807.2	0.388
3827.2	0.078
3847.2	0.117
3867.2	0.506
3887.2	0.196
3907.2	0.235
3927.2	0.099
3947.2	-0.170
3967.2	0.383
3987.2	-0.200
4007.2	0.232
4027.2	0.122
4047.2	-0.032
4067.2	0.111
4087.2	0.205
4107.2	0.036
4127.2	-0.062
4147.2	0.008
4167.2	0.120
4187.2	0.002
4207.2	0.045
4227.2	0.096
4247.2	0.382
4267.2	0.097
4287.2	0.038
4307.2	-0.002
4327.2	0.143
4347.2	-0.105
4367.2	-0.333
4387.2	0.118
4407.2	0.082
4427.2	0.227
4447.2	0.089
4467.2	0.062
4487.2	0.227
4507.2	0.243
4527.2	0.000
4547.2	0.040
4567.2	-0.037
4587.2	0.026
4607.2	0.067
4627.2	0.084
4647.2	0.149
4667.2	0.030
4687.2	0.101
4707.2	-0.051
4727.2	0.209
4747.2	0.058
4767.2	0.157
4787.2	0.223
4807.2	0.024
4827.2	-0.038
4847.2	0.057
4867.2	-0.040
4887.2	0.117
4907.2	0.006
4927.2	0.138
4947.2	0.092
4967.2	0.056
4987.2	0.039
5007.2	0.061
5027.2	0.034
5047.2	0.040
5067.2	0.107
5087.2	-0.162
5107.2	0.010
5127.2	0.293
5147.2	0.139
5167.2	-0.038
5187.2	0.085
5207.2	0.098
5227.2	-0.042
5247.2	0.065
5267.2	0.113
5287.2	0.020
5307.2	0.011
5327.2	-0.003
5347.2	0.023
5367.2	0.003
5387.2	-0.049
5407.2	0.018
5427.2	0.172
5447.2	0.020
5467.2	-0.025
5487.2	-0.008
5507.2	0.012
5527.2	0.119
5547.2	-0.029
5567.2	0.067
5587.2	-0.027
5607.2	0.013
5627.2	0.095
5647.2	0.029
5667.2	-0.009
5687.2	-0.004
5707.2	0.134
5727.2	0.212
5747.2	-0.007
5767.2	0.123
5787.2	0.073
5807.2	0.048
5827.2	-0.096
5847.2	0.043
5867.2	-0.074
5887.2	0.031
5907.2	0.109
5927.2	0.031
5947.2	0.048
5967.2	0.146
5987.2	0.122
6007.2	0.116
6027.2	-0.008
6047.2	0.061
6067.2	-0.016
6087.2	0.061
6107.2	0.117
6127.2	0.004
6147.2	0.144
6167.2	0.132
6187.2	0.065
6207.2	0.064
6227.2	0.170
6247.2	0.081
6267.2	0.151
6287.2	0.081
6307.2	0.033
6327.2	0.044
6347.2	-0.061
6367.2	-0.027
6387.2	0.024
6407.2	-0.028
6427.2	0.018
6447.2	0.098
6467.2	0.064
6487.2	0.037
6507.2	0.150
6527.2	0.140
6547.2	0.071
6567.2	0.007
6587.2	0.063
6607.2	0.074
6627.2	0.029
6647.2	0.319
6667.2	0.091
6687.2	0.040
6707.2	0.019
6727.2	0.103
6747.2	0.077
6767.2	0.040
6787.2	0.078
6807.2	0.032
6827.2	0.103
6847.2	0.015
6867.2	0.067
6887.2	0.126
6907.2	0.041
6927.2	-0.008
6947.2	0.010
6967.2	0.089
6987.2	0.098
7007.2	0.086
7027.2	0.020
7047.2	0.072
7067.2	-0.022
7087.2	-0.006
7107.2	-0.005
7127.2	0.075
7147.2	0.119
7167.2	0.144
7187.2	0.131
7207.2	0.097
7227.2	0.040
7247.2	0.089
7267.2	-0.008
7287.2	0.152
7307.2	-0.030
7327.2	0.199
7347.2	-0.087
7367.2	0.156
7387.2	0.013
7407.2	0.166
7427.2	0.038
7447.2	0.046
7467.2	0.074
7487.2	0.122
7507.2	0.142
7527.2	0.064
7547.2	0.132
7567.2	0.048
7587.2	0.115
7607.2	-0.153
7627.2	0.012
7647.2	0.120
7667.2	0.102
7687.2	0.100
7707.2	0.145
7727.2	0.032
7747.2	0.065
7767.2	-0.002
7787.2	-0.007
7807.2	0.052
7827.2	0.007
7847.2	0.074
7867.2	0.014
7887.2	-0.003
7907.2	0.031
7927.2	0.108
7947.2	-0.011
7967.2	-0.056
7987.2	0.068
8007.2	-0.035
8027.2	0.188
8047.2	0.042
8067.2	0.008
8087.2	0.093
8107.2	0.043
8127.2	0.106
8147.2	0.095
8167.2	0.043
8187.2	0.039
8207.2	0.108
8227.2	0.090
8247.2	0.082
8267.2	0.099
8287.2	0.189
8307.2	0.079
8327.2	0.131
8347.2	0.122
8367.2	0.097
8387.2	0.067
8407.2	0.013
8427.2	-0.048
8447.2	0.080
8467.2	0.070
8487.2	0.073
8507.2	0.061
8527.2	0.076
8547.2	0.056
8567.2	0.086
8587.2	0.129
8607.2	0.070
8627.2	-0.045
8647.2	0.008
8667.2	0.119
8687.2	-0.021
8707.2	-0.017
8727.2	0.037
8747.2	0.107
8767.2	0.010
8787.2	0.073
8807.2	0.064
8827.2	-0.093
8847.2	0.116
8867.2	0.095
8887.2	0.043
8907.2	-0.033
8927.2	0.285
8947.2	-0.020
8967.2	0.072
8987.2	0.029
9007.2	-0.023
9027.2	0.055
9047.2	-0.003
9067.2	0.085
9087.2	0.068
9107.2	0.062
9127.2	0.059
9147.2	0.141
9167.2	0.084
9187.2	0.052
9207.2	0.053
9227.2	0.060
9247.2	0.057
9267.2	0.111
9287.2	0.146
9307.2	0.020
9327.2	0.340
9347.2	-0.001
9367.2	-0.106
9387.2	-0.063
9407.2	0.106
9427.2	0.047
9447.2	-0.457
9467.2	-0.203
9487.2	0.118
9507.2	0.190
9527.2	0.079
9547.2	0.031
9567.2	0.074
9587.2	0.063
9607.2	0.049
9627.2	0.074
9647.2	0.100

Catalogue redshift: 0.78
